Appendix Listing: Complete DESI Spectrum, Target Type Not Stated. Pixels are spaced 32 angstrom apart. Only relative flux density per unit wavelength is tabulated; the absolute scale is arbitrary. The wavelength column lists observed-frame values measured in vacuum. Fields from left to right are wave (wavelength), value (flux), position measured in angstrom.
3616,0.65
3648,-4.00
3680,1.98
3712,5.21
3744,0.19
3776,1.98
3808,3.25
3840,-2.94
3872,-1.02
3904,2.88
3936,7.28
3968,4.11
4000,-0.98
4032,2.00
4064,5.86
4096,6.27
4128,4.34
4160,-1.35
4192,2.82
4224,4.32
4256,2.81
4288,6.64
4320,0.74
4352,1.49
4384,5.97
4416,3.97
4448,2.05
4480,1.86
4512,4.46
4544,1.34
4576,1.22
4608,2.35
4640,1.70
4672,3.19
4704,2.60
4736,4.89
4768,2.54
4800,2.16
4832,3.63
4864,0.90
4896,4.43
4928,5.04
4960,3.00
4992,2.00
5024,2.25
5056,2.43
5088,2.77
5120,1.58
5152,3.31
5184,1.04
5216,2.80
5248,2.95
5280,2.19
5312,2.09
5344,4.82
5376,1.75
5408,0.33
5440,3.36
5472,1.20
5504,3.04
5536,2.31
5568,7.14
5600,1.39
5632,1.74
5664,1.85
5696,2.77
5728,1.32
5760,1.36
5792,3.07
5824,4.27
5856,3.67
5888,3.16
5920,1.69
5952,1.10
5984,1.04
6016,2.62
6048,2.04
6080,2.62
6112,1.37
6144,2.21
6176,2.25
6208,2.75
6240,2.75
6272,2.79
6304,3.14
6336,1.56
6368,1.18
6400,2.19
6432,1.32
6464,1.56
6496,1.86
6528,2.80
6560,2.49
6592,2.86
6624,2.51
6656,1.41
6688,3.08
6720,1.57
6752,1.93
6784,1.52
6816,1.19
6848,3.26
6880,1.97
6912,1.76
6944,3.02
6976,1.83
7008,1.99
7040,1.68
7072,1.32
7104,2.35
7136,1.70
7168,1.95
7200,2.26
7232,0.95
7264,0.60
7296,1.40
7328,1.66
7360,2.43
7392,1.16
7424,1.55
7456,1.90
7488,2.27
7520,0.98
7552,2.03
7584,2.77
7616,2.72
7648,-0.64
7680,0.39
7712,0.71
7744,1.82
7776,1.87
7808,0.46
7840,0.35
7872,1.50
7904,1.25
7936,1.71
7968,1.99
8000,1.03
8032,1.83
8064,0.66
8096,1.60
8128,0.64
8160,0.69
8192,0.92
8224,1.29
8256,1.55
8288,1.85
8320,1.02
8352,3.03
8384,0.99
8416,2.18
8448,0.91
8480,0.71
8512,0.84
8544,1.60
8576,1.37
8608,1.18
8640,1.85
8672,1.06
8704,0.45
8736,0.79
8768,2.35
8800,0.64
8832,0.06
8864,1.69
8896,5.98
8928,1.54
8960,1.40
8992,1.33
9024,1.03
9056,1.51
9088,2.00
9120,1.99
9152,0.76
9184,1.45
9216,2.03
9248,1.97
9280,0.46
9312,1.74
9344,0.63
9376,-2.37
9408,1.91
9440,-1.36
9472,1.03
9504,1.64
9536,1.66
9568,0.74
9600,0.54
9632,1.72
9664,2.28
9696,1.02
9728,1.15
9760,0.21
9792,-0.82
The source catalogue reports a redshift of 1.386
